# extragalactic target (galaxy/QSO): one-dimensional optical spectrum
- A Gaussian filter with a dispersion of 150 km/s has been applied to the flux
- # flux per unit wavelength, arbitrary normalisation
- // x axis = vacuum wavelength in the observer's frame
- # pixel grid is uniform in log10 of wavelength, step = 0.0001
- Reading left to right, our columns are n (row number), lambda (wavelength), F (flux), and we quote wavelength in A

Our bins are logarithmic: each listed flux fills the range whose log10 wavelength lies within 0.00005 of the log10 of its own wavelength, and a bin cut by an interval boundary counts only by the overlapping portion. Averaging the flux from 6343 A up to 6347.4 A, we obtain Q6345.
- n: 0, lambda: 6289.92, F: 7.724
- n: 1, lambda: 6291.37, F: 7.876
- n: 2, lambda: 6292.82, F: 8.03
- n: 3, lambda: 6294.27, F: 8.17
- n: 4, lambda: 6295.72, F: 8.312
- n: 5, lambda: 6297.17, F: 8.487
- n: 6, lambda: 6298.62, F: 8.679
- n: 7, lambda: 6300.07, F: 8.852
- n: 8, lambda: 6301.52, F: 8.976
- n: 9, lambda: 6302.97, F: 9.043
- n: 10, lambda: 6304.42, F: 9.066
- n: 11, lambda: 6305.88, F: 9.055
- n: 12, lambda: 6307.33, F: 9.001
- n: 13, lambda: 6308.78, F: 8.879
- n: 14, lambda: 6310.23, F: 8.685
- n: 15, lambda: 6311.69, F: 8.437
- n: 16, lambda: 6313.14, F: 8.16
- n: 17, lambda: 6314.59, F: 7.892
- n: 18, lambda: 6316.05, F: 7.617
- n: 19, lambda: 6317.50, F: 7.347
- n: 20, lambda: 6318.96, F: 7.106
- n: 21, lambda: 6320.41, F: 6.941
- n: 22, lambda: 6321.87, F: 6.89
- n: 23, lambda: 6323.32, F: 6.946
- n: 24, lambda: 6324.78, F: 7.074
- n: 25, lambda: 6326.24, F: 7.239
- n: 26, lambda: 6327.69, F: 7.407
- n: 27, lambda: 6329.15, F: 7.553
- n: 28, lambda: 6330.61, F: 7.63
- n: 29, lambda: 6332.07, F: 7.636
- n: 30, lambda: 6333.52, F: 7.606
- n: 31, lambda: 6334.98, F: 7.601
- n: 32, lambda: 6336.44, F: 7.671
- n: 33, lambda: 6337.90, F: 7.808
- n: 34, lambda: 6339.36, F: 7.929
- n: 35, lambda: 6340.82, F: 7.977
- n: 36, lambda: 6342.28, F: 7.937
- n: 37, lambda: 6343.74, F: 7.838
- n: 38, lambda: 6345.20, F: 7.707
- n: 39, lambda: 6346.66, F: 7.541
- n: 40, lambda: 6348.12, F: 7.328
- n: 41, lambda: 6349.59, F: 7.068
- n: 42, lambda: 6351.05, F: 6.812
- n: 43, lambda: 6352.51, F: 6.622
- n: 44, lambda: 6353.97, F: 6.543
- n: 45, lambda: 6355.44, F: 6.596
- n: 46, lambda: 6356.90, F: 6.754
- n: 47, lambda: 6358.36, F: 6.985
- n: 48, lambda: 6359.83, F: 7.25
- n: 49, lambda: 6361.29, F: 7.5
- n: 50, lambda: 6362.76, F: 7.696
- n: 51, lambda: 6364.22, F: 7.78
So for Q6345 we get 7.7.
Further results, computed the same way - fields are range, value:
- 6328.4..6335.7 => 7.6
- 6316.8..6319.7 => 7.22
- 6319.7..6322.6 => 6.92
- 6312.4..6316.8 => 7.9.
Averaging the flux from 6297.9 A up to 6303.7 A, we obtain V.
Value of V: 8.89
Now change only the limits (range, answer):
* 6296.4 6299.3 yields 8.58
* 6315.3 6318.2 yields 7.48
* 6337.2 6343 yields 7.91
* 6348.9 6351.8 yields 6.95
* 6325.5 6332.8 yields 7.5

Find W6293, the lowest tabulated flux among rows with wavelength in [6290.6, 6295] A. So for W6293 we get 7.876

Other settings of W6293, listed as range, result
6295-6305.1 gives 8.312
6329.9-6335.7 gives 7.601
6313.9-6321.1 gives 6.941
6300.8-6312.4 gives 8.437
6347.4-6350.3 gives 7.068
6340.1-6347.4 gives 7.541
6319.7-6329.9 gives 6.89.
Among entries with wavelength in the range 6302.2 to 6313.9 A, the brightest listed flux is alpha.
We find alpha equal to 9.066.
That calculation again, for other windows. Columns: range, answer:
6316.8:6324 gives 7.347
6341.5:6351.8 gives 7.937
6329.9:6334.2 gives 7.636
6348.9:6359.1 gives 7.068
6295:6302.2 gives 8.976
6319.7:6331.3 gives 7.63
